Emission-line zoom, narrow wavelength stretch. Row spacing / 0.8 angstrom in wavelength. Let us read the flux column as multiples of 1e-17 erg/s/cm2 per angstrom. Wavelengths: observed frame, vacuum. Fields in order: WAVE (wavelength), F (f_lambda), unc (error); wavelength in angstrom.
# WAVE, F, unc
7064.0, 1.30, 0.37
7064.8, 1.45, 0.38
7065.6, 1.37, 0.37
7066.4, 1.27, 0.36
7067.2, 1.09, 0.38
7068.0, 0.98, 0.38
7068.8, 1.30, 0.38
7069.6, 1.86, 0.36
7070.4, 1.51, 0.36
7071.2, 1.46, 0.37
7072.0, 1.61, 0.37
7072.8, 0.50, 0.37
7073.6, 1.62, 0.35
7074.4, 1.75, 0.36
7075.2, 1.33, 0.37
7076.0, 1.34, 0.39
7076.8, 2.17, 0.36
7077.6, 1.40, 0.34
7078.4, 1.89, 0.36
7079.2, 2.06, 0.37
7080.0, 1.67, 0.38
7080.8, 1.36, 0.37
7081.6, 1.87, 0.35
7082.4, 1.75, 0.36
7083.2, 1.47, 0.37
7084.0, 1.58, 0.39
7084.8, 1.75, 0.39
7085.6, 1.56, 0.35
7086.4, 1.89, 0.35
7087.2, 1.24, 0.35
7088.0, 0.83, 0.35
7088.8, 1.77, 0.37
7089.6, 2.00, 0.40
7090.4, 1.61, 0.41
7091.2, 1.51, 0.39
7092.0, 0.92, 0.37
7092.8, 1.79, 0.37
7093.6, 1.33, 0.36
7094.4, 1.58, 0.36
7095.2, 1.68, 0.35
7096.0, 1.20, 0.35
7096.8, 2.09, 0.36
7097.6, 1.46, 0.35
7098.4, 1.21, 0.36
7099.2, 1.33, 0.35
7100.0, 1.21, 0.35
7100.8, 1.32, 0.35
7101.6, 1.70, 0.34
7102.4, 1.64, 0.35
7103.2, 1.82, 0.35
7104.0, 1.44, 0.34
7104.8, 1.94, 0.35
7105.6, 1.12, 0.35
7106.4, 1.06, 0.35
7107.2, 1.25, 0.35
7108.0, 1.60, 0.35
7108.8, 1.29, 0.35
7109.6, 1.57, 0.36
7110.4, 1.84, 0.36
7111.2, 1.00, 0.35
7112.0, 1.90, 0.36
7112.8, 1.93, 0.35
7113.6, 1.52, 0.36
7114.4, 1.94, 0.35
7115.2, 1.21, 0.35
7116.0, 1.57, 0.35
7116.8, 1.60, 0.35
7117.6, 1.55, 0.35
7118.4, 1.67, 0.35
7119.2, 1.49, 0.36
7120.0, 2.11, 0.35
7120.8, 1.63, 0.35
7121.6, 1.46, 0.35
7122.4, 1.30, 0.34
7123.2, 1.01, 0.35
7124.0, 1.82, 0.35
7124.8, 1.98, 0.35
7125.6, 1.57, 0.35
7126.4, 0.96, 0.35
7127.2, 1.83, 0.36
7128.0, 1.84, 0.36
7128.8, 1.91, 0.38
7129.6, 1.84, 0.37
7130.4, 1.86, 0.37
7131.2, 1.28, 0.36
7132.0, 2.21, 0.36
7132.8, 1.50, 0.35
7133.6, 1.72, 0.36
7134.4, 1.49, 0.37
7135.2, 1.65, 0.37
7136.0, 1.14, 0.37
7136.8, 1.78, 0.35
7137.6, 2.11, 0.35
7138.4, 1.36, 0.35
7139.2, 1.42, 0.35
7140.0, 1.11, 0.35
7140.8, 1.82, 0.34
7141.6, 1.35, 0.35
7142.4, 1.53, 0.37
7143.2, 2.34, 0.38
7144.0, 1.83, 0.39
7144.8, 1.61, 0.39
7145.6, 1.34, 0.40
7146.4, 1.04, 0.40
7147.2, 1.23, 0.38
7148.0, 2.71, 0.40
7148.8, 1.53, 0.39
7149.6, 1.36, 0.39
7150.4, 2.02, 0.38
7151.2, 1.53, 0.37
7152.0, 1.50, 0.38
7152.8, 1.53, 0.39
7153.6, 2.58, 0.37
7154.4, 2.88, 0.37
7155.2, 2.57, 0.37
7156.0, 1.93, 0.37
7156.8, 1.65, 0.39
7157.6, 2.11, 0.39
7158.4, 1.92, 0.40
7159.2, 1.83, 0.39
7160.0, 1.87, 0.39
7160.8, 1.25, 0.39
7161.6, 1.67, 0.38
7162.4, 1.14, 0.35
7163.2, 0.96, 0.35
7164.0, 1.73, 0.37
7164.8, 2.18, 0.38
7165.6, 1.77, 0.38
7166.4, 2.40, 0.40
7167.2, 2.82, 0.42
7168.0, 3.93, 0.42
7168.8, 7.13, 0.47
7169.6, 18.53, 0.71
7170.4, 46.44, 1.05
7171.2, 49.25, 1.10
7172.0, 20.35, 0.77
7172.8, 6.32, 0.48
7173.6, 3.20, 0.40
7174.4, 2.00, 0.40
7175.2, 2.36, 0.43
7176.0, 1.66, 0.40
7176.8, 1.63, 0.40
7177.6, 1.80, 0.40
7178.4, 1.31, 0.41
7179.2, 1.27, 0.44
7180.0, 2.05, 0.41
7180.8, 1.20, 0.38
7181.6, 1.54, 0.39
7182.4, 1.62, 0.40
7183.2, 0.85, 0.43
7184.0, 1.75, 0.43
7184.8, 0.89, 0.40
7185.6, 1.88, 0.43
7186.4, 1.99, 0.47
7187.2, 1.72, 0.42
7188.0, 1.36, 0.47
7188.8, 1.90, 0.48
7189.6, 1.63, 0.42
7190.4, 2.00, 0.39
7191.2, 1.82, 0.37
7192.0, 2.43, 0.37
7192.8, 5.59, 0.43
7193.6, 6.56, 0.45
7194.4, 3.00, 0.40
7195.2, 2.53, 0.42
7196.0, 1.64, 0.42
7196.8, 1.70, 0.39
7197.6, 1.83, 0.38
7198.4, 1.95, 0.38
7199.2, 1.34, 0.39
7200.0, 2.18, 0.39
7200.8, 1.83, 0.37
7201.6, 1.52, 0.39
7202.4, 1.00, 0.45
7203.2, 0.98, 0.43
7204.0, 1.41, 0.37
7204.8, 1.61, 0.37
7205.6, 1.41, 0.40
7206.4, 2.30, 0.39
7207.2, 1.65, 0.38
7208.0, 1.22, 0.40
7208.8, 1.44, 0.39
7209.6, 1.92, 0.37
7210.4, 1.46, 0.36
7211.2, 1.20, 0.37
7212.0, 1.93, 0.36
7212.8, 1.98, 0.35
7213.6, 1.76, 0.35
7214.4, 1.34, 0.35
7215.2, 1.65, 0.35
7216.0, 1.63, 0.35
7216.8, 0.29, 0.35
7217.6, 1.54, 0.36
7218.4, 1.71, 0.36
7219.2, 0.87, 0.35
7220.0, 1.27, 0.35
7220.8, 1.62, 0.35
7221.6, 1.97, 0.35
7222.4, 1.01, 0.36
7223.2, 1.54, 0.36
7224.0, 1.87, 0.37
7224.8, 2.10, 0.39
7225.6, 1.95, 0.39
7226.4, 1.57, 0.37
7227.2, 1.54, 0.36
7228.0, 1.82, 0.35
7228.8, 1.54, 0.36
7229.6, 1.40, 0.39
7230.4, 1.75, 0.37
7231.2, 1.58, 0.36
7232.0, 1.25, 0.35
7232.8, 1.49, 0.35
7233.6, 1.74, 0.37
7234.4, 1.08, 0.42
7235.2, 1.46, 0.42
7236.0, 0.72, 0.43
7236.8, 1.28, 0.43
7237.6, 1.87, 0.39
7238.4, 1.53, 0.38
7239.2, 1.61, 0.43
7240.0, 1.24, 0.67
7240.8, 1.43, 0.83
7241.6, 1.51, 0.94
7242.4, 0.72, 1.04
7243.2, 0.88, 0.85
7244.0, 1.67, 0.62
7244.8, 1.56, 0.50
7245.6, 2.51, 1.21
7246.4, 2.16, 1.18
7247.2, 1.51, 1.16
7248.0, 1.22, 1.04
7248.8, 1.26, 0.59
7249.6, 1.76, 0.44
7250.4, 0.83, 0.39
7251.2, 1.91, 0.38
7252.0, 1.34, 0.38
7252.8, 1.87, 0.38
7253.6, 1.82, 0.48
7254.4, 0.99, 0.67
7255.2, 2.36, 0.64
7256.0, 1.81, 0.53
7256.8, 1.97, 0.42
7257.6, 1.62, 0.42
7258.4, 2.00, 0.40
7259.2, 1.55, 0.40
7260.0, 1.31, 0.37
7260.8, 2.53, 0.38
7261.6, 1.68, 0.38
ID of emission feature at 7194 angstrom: [N II]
